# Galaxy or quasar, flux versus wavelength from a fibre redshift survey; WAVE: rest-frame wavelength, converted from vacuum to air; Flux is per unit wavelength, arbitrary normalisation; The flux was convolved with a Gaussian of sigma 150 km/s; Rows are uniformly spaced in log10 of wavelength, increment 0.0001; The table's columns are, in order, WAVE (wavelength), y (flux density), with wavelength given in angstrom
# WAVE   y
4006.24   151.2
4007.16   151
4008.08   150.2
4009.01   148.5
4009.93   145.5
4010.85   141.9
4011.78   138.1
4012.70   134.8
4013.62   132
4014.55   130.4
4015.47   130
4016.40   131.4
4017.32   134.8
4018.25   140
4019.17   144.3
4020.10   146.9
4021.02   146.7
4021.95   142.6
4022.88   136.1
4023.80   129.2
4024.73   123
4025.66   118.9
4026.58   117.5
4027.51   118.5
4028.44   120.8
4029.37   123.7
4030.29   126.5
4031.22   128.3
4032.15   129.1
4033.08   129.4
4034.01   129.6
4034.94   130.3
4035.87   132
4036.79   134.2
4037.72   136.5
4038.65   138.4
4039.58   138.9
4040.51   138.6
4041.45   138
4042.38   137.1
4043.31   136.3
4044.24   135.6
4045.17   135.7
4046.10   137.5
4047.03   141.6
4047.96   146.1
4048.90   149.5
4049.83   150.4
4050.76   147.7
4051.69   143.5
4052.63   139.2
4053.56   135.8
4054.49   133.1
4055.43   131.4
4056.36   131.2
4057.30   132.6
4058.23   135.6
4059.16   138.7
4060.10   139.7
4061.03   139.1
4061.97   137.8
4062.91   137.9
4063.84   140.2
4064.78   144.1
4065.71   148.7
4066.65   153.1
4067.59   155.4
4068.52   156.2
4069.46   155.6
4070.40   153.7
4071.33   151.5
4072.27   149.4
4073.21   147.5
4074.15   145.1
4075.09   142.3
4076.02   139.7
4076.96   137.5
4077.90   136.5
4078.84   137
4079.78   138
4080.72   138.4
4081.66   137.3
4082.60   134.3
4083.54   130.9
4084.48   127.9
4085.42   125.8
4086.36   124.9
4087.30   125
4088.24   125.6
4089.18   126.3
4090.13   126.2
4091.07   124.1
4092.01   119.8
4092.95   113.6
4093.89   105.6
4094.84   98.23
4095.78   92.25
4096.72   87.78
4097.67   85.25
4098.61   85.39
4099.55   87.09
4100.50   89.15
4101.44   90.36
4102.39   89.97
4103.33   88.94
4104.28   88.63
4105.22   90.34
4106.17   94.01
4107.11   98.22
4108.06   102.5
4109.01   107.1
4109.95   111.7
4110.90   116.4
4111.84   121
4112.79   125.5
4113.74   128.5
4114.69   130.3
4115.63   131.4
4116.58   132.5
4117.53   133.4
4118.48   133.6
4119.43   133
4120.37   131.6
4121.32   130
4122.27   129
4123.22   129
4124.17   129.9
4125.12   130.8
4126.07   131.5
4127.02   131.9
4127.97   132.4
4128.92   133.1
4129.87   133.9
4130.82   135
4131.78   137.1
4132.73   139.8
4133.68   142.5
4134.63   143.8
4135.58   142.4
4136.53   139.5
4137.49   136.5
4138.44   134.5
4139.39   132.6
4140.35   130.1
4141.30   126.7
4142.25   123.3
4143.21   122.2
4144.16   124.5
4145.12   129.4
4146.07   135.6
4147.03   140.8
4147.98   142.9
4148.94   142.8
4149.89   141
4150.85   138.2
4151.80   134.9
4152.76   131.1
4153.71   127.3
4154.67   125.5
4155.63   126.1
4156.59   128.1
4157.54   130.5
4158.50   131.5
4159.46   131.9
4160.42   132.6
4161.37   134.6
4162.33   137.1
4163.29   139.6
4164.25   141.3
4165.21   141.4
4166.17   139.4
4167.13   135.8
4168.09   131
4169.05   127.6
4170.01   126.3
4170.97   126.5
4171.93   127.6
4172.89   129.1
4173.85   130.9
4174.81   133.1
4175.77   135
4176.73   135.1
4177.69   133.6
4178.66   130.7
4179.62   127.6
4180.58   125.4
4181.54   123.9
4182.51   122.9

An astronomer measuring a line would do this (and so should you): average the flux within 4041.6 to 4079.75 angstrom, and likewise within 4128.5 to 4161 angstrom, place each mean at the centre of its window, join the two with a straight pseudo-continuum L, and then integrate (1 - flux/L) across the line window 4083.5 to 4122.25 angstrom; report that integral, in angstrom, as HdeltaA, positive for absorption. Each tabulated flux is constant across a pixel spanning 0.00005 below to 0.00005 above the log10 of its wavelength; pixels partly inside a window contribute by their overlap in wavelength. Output 7.2 angstrom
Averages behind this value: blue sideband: 142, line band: 112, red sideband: 134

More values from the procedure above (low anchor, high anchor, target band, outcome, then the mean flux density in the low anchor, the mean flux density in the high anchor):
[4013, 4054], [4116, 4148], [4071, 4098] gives 1.5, 135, 133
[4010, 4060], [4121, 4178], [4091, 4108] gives 4.9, 135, 133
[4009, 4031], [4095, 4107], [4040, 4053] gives -2.5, 133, 89.7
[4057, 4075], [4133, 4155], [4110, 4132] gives 1.2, 145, 134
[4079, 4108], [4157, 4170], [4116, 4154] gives -2.9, 110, 135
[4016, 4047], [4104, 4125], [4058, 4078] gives -2.8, 133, 120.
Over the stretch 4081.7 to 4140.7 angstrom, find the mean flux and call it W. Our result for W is 120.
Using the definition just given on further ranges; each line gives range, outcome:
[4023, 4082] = 138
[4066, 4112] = 121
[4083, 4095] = 122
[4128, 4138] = 138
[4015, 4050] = 134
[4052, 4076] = 143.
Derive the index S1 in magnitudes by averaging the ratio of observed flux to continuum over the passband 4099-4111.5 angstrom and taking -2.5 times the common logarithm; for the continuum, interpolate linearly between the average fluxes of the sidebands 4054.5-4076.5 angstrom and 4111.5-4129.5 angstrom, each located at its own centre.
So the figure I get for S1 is 0.35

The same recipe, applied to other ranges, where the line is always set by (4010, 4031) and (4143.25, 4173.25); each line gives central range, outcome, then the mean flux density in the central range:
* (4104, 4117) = 0.18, 113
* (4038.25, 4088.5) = -0.06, 140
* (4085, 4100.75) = 0.22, 109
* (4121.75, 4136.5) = -0.02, 135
